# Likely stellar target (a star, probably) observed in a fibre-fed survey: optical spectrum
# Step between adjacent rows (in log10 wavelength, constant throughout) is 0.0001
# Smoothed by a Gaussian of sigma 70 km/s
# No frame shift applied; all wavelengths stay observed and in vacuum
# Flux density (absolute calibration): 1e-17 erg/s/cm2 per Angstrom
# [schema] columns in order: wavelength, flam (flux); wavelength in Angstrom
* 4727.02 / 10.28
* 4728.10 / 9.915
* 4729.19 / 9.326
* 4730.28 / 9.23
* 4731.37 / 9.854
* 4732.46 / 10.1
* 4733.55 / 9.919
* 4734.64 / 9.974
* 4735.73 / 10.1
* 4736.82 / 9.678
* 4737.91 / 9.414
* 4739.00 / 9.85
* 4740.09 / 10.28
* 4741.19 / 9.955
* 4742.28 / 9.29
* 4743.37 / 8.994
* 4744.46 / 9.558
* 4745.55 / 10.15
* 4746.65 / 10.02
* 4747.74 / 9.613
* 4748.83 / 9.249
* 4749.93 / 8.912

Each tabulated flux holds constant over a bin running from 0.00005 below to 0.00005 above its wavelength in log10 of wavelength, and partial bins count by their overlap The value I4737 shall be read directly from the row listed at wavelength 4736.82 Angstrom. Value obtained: 9.678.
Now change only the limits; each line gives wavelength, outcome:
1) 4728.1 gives 9.915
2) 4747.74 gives 9.613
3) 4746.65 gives 10.02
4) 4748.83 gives 9.249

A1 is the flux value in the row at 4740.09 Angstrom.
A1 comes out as 10.28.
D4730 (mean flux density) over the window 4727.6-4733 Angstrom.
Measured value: 9.68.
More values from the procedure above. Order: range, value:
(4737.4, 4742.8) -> 9.75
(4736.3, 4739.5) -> 9.65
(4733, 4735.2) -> 9.95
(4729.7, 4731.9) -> 9.53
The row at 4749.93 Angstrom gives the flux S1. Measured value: 8.912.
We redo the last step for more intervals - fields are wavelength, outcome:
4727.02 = 10.28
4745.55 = 10.15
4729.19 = 9.326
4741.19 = 9.955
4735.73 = 10.1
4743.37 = 8.994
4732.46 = 10.1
